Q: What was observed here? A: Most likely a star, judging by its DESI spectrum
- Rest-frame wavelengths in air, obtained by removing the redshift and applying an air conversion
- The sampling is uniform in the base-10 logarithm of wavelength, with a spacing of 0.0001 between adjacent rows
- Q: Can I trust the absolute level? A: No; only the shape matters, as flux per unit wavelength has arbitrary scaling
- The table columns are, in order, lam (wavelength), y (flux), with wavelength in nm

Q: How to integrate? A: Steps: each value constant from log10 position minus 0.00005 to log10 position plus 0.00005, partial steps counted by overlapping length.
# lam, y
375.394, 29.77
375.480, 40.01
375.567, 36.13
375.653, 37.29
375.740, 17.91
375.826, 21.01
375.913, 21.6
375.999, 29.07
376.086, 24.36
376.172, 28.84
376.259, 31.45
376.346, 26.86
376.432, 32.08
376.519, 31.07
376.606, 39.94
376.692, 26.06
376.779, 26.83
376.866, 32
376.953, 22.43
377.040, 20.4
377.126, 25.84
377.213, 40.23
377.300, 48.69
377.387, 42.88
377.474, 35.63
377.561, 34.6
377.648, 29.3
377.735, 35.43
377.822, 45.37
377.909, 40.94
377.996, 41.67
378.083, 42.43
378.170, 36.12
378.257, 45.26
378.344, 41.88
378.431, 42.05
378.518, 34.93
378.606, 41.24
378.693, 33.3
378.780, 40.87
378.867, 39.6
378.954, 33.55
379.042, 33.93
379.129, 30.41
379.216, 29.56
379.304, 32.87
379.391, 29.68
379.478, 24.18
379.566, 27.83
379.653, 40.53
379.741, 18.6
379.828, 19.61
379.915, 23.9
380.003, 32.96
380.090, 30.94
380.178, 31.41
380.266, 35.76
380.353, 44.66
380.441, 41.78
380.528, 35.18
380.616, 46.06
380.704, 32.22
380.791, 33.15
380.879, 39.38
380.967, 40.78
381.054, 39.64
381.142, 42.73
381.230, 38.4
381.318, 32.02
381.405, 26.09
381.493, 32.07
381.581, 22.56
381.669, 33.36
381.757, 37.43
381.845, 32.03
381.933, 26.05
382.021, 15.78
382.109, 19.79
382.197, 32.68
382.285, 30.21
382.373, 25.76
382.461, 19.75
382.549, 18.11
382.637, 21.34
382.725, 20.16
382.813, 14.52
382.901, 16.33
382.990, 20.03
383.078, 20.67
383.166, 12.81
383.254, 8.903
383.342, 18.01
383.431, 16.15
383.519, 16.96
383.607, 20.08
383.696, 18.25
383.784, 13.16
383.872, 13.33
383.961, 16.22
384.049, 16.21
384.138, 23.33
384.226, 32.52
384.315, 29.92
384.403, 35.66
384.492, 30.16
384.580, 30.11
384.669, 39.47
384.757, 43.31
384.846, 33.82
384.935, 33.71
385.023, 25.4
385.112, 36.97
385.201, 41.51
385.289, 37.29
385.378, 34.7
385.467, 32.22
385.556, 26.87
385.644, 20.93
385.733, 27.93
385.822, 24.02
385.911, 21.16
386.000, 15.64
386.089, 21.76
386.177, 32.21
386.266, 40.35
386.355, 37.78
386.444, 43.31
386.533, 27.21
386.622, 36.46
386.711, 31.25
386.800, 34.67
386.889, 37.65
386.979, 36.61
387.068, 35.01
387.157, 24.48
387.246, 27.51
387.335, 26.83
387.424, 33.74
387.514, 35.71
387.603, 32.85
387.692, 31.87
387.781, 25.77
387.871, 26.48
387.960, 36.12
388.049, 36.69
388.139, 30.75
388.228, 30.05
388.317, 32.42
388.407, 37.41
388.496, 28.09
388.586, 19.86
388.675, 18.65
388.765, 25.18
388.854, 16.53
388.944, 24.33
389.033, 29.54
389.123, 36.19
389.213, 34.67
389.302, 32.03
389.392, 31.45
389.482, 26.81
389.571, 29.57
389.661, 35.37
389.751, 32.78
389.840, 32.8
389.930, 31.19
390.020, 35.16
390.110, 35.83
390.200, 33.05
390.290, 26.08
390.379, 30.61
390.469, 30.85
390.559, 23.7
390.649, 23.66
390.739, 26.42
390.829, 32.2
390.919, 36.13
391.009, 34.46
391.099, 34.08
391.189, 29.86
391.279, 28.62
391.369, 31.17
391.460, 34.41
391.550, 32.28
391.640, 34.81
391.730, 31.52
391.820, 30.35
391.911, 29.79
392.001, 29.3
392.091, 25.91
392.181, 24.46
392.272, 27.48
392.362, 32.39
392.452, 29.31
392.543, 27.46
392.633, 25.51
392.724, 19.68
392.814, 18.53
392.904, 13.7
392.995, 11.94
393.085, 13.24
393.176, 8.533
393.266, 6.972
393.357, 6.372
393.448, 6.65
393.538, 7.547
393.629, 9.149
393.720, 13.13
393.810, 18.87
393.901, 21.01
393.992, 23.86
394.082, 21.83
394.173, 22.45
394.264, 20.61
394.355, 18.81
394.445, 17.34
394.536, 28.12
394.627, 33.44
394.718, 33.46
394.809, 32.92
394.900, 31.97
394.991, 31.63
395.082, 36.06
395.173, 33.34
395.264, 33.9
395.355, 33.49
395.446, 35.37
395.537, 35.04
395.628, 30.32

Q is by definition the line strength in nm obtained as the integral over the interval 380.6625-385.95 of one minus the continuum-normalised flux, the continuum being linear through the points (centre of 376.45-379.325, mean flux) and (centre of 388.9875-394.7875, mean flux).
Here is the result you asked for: 0.82 nm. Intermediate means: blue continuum 35.7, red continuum 25.9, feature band 26.9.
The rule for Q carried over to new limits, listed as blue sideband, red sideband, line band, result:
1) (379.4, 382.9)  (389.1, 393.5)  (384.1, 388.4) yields -0.48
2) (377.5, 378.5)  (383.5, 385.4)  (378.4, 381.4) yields 0.14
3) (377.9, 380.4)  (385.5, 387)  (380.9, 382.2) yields 0.06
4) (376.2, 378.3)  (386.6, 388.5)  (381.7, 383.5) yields 0.65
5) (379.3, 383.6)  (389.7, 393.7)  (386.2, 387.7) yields -0.40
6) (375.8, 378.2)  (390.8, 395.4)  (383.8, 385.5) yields -0.10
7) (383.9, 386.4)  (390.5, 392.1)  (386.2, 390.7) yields -0.12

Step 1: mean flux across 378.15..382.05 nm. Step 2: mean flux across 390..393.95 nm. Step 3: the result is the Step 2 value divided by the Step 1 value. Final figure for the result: 0.72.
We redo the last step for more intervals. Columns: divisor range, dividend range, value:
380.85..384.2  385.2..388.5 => 1.31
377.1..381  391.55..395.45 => 0.66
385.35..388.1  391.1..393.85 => 0.72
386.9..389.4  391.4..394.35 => 0.71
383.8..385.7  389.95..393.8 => 0.83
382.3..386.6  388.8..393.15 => 1.11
